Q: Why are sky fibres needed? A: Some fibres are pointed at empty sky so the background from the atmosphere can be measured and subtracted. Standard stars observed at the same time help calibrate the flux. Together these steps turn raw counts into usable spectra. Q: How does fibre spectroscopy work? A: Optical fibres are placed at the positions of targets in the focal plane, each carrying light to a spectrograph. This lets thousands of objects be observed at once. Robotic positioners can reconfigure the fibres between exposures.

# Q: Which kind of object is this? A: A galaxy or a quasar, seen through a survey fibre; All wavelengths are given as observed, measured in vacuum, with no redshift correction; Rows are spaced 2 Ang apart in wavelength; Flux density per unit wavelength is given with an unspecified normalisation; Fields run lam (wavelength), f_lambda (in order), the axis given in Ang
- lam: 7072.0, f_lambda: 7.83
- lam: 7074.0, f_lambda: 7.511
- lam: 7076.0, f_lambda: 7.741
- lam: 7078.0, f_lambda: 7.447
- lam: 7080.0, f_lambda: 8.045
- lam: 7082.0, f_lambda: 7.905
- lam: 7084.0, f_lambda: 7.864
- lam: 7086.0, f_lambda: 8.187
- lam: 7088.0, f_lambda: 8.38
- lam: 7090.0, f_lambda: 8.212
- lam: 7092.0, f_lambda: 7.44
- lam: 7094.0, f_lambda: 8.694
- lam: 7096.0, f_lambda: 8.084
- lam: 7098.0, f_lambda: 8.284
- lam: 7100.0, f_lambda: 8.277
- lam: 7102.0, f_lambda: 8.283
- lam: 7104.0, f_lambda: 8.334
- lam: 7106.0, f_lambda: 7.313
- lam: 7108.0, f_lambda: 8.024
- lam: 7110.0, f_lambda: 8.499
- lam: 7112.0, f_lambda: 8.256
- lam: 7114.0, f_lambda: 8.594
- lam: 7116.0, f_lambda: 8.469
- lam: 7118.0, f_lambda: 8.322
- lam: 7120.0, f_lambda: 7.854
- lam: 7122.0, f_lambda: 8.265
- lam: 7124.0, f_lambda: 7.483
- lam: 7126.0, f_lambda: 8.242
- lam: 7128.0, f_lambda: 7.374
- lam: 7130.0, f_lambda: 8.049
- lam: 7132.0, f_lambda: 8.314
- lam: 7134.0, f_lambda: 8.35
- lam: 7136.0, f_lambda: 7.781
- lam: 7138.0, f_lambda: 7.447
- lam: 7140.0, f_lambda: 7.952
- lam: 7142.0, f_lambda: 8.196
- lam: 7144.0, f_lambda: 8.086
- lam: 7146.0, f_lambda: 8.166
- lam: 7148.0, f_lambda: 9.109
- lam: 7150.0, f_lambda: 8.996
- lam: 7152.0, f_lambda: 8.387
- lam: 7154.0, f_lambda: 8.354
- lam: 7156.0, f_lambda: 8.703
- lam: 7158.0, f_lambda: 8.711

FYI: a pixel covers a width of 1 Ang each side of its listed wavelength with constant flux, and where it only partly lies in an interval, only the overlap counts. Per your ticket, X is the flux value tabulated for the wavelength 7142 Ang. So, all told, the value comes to 8.196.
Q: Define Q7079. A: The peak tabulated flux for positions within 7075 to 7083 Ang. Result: 8.045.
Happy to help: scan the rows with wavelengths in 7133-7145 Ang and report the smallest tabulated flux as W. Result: 7.447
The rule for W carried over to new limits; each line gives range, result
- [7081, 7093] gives 7.44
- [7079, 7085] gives 7.864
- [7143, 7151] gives 8.086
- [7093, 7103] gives 8.084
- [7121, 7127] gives 7.483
